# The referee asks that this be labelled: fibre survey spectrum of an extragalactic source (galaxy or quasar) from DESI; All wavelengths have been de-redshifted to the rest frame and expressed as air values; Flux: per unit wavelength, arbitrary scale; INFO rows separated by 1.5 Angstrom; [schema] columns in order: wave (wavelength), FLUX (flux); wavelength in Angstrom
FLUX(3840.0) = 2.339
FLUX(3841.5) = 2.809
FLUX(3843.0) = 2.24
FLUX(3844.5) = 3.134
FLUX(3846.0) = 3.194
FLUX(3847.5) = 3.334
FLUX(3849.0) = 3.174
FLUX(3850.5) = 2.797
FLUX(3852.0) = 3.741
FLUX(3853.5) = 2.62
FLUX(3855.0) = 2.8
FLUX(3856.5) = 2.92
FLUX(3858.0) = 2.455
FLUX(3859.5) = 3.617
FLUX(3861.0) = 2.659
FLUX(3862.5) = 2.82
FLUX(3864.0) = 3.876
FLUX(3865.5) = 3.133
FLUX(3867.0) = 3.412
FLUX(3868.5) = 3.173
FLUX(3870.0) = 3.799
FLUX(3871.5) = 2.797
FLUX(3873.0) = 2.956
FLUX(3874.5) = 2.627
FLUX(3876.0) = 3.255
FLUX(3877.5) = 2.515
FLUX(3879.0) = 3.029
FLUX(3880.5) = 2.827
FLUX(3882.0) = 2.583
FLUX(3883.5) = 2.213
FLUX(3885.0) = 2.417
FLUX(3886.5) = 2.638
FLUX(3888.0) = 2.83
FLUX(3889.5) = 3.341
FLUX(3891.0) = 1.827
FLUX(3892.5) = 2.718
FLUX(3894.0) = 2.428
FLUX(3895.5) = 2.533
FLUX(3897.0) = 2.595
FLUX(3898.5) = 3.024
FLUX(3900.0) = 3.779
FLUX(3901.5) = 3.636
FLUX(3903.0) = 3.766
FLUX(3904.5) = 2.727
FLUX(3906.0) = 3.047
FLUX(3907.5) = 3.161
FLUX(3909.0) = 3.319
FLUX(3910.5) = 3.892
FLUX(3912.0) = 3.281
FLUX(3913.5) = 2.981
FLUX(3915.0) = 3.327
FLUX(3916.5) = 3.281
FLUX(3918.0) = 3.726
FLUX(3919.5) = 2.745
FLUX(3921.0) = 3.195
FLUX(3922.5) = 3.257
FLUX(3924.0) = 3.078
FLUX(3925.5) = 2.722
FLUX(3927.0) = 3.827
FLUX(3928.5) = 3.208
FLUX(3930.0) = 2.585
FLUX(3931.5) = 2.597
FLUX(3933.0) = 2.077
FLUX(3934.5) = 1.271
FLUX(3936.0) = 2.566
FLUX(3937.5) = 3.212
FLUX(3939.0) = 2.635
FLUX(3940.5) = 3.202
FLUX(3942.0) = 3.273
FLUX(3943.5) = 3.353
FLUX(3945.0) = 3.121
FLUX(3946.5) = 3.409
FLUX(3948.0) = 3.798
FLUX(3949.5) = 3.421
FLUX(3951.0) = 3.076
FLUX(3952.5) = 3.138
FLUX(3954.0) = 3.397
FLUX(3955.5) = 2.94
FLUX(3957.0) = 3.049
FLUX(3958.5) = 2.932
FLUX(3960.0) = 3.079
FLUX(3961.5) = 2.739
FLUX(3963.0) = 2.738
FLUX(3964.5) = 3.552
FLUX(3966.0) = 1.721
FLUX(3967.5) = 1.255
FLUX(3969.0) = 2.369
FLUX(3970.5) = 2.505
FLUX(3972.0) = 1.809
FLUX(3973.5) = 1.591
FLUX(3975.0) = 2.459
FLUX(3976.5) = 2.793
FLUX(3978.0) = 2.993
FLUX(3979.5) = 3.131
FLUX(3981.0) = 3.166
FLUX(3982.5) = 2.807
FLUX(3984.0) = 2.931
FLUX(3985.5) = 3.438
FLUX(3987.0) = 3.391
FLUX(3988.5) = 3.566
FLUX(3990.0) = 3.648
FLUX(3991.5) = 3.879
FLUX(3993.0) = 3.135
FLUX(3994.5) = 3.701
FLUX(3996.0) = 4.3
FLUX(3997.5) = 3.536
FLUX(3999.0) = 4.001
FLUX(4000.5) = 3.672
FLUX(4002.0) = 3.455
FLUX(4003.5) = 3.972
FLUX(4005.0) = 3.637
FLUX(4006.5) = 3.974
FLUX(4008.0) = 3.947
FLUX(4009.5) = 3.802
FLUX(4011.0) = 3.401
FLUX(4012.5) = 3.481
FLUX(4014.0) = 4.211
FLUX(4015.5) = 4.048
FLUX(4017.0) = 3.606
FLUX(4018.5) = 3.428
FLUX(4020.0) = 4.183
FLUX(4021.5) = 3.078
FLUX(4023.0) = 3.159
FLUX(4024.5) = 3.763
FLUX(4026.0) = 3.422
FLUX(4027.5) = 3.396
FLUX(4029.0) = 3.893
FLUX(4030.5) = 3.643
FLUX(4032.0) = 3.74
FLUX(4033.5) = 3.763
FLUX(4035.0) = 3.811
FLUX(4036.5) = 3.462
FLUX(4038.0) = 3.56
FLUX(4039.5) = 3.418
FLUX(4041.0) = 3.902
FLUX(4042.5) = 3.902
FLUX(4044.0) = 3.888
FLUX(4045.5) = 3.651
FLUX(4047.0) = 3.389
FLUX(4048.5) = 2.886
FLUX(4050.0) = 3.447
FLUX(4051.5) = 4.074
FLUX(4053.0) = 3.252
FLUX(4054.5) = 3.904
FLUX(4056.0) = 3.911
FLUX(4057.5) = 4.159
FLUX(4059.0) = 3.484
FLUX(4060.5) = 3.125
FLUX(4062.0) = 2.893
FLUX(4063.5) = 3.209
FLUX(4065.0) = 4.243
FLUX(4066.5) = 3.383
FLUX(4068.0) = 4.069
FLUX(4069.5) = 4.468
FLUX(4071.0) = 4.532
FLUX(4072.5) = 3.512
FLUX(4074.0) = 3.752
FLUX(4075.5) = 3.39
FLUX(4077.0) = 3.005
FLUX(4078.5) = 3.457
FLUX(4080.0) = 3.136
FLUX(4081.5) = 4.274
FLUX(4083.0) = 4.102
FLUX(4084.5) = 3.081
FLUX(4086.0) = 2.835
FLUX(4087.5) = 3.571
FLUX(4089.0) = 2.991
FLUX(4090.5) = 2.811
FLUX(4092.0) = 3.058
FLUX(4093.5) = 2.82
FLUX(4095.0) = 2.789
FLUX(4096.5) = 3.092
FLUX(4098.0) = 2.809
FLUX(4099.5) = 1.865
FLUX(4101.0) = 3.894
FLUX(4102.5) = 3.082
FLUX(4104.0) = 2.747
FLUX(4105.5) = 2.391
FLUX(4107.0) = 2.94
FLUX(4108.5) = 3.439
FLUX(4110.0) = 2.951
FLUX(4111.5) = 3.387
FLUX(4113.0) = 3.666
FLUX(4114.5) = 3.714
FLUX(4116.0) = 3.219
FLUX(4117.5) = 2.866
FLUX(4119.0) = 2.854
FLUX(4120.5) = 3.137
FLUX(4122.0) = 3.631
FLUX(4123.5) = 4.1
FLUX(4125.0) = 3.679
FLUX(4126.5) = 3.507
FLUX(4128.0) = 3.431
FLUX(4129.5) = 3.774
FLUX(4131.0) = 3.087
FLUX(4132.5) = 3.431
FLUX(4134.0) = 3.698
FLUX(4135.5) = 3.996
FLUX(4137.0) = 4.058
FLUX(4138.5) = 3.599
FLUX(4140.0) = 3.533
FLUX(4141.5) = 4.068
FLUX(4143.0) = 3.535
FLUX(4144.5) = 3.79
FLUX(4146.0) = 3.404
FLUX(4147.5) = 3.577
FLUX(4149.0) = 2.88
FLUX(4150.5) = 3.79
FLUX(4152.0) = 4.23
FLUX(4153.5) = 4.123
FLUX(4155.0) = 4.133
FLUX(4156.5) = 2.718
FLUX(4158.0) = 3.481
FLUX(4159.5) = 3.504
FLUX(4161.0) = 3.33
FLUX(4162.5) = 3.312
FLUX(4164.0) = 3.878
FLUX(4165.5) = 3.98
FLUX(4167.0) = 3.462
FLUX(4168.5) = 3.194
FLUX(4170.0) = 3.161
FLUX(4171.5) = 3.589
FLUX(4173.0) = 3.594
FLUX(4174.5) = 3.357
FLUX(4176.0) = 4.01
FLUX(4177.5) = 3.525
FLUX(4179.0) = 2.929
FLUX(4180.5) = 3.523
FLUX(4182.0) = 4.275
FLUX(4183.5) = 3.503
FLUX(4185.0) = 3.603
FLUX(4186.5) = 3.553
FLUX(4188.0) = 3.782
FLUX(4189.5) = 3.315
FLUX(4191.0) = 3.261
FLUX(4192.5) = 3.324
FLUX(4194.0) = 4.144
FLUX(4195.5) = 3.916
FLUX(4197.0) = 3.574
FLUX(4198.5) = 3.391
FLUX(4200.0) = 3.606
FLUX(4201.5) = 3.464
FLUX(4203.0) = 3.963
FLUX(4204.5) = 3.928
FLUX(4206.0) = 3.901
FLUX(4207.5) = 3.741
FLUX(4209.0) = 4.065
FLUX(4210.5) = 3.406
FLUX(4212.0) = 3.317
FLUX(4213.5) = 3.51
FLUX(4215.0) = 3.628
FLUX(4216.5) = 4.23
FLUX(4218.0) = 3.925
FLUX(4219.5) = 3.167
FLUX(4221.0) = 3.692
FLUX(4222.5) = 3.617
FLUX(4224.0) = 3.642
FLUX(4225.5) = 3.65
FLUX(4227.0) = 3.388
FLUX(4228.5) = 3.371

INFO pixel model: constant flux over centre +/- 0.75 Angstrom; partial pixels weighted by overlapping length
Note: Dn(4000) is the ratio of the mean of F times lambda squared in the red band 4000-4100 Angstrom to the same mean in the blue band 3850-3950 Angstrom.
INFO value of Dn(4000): 1.27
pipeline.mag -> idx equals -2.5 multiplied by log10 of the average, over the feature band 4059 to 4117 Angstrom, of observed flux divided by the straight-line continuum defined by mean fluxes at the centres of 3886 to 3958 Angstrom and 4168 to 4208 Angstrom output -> 0.03 mag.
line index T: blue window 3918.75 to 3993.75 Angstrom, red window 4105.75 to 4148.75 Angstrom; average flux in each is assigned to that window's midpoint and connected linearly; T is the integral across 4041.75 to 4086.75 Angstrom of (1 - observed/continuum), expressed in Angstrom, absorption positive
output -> -4.69 Angstrom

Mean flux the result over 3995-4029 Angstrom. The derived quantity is 3.71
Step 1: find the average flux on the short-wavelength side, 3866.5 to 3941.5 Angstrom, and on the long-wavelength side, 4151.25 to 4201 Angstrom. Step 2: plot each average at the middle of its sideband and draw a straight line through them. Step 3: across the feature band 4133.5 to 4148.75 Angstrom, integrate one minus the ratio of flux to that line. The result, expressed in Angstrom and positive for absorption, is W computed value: -0.9 Angstrom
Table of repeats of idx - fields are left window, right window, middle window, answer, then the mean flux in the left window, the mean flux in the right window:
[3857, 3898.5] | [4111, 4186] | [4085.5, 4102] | 0.15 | 2.86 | 3.56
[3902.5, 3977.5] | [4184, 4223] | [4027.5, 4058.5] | -0.15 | 2.92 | 3.65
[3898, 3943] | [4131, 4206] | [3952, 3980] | 0.20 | 3.08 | 3.61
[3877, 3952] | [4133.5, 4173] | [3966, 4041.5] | -0.05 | 2.98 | 3.62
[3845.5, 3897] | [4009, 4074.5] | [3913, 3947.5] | 0.06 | 2.91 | 3.67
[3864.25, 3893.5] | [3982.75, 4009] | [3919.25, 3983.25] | 0.18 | 2.86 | 3.64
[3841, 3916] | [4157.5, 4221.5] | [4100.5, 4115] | 0.08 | 3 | 3.61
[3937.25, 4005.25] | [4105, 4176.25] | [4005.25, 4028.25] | -0.14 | 3.1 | 3.5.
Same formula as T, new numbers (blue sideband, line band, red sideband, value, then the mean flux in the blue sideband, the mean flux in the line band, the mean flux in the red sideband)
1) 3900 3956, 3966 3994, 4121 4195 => 3.7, 3.12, 2.8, 3.6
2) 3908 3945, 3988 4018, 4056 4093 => -4.2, 3.03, 3.75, 3.53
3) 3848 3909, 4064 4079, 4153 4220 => -1.8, 2.96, 3.78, 3.61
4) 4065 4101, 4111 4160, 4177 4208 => -1.0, 3.37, 3.56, 3.63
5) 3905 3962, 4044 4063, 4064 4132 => -1.5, 3.08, 3.53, 3.35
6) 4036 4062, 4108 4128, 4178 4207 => 1.2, 3.59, 3.4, 3.63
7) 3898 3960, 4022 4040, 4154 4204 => -1.5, 3.12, 3.58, 3.56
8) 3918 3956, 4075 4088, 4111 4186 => -0.2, 3.02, 3.43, 3.56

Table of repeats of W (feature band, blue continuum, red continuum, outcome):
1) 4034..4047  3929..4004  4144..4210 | -1.9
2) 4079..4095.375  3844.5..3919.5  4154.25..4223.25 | 0.8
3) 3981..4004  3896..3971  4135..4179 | -2.7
